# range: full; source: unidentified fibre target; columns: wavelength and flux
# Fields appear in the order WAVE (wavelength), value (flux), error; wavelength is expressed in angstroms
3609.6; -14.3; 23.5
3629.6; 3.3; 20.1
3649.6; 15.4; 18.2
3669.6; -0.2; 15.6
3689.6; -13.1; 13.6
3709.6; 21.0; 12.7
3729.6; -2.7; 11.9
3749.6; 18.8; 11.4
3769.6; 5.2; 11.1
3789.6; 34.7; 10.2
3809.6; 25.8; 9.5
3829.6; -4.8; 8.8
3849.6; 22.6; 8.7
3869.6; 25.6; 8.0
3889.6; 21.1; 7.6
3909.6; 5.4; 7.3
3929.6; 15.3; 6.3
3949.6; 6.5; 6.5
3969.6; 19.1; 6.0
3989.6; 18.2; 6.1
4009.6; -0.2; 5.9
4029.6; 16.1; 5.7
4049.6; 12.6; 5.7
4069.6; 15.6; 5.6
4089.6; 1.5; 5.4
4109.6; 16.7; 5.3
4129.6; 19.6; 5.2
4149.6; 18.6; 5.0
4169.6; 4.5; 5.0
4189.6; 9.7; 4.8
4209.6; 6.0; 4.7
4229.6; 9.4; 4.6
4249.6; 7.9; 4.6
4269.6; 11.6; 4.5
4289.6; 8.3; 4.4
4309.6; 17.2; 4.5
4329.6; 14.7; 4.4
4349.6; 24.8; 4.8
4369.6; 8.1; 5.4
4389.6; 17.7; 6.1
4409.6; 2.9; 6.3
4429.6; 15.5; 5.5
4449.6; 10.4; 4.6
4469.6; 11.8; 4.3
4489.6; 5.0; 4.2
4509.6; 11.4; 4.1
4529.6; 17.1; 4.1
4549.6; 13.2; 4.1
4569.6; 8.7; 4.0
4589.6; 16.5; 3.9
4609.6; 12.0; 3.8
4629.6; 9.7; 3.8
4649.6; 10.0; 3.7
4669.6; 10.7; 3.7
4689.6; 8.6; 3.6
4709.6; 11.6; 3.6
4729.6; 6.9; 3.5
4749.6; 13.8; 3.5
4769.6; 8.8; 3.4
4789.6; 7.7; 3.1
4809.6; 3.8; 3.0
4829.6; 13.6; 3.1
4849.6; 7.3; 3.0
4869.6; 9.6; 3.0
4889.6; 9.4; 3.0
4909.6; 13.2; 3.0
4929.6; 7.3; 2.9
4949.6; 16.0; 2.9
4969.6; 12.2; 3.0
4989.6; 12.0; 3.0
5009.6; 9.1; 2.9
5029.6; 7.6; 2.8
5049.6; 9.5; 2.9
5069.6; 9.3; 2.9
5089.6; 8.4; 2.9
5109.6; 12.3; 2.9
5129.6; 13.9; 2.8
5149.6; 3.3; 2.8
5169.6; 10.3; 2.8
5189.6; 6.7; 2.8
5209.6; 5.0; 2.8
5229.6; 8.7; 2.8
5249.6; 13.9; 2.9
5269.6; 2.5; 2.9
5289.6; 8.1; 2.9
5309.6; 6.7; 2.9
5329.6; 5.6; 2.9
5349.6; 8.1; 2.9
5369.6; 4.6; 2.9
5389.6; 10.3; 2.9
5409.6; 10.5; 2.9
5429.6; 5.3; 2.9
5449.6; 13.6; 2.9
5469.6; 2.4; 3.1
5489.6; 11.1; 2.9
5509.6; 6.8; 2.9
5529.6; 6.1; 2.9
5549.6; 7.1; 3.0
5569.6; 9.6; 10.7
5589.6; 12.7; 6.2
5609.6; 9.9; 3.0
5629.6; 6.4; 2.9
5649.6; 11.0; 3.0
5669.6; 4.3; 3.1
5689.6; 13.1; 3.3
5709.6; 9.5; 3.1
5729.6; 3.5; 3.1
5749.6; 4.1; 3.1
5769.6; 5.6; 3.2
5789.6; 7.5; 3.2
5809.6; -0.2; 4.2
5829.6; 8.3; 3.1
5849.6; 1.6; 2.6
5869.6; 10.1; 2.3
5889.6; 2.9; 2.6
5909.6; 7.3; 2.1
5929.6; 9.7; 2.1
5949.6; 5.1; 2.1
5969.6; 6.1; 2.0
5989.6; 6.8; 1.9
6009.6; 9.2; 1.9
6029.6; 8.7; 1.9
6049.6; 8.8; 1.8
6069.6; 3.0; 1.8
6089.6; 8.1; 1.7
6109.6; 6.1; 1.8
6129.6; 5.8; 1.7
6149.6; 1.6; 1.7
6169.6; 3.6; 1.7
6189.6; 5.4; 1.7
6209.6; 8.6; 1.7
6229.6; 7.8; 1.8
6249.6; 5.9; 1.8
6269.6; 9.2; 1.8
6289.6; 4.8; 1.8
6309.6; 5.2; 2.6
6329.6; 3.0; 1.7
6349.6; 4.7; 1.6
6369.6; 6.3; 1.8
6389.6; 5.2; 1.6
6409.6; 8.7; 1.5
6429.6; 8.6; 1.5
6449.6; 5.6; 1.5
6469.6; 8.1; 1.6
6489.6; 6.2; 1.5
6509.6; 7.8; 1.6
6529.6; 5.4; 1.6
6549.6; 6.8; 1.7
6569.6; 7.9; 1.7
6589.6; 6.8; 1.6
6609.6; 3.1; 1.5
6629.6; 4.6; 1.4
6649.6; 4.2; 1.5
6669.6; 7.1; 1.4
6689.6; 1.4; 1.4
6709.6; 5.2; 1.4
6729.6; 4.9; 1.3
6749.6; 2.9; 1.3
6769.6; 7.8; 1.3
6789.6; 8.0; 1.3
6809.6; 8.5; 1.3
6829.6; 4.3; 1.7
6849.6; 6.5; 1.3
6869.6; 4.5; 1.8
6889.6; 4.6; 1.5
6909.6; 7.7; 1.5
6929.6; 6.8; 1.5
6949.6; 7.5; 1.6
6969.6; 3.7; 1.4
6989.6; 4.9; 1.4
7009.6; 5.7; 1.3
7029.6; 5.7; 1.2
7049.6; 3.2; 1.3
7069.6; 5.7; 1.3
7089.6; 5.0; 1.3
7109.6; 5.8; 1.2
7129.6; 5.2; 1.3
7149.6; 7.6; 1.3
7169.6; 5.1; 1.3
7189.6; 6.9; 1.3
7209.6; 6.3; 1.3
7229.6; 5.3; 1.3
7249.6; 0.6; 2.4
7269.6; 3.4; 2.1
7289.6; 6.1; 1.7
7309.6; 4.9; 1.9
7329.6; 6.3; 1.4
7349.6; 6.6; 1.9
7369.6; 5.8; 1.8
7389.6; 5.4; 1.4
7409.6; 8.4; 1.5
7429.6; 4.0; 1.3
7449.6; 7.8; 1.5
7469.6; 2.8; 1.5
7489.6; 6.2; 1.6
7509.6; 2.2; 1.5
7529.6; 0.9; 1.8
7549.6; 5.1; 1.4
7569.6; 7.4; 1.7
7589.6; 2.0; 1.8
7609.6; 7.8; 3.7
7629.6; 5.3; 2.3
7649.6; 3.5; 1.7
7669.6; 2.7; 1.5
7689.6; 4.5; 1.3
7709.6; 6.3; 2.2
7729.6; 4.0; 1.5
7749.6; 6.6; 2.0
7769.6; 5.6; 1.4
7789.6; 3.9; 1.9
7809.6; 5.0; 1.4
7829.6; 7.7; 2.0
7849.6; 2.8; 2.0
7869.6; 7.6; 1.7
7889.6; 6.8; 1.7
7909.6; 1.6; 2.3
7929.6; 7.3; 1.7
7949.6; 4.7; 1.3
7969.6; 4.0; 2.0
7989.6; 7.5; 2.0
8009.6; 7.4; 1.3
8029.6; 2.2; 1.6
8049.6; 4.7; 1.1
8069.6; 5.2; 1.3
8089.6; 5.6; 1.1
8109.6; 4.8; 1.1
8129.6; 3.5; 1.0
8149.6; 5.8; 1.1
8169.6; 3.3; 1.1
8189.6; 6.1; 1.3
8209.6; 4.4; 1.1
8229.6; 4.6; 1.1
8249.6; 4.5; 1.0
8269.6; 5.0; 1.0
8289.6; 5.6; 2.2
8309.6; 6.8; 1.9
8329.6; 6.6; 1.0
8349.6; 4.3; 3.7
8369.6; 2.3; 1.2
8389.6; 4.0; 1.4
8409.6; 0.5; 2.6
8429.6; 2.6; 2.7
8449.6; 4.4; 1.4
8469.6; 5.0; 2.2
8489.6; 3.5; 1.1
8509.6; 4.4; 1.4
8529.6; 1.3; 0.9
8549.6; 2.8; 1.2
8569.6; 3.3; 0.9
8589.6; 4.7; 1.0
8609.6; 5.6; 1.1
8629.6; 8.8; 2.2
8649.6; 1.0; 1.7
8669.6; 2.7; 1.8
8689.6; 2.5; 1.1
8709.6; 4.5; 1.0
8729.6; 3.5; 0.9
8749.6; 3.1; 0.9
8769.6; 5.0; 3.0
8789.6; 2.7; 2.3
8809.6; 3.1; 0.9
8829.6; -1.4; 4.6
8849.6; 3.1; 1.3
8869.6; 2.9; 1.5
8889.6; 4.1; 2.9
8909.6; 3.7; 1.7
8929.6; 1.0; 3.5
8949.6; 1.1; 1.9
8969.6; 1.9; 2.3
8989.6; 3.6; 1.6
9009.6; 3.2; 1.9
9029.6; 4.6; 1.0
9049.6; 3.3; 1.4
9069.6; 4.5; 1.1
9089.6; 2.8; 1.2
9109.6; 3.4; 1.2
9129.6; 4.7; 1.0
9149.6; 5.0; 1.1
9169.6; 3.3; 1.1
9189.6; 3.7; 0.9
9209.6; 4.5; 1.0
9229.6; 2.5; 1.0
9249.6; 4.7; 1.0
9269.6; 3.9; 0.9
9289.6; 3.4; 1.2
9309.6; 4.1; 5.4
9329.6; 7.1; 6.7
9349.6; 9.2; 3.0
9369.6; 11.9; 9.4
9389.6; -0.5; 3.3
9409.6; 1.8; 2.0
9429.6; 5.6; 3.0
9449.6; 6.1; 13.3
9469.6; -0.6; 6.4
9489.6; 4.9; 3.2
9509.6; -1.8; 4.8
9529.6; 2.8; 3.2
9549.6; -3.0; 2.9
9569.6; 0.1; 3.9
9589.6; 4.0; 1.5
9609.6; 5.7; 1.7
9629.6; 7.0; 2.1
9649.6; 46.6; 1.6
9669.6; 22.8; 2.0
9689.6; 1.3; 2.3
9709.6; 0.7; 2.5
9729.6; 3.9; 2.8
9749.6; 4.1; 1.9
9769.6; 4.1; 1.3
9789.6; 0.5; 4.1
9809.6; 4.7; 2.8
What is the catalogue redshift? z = 1.59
